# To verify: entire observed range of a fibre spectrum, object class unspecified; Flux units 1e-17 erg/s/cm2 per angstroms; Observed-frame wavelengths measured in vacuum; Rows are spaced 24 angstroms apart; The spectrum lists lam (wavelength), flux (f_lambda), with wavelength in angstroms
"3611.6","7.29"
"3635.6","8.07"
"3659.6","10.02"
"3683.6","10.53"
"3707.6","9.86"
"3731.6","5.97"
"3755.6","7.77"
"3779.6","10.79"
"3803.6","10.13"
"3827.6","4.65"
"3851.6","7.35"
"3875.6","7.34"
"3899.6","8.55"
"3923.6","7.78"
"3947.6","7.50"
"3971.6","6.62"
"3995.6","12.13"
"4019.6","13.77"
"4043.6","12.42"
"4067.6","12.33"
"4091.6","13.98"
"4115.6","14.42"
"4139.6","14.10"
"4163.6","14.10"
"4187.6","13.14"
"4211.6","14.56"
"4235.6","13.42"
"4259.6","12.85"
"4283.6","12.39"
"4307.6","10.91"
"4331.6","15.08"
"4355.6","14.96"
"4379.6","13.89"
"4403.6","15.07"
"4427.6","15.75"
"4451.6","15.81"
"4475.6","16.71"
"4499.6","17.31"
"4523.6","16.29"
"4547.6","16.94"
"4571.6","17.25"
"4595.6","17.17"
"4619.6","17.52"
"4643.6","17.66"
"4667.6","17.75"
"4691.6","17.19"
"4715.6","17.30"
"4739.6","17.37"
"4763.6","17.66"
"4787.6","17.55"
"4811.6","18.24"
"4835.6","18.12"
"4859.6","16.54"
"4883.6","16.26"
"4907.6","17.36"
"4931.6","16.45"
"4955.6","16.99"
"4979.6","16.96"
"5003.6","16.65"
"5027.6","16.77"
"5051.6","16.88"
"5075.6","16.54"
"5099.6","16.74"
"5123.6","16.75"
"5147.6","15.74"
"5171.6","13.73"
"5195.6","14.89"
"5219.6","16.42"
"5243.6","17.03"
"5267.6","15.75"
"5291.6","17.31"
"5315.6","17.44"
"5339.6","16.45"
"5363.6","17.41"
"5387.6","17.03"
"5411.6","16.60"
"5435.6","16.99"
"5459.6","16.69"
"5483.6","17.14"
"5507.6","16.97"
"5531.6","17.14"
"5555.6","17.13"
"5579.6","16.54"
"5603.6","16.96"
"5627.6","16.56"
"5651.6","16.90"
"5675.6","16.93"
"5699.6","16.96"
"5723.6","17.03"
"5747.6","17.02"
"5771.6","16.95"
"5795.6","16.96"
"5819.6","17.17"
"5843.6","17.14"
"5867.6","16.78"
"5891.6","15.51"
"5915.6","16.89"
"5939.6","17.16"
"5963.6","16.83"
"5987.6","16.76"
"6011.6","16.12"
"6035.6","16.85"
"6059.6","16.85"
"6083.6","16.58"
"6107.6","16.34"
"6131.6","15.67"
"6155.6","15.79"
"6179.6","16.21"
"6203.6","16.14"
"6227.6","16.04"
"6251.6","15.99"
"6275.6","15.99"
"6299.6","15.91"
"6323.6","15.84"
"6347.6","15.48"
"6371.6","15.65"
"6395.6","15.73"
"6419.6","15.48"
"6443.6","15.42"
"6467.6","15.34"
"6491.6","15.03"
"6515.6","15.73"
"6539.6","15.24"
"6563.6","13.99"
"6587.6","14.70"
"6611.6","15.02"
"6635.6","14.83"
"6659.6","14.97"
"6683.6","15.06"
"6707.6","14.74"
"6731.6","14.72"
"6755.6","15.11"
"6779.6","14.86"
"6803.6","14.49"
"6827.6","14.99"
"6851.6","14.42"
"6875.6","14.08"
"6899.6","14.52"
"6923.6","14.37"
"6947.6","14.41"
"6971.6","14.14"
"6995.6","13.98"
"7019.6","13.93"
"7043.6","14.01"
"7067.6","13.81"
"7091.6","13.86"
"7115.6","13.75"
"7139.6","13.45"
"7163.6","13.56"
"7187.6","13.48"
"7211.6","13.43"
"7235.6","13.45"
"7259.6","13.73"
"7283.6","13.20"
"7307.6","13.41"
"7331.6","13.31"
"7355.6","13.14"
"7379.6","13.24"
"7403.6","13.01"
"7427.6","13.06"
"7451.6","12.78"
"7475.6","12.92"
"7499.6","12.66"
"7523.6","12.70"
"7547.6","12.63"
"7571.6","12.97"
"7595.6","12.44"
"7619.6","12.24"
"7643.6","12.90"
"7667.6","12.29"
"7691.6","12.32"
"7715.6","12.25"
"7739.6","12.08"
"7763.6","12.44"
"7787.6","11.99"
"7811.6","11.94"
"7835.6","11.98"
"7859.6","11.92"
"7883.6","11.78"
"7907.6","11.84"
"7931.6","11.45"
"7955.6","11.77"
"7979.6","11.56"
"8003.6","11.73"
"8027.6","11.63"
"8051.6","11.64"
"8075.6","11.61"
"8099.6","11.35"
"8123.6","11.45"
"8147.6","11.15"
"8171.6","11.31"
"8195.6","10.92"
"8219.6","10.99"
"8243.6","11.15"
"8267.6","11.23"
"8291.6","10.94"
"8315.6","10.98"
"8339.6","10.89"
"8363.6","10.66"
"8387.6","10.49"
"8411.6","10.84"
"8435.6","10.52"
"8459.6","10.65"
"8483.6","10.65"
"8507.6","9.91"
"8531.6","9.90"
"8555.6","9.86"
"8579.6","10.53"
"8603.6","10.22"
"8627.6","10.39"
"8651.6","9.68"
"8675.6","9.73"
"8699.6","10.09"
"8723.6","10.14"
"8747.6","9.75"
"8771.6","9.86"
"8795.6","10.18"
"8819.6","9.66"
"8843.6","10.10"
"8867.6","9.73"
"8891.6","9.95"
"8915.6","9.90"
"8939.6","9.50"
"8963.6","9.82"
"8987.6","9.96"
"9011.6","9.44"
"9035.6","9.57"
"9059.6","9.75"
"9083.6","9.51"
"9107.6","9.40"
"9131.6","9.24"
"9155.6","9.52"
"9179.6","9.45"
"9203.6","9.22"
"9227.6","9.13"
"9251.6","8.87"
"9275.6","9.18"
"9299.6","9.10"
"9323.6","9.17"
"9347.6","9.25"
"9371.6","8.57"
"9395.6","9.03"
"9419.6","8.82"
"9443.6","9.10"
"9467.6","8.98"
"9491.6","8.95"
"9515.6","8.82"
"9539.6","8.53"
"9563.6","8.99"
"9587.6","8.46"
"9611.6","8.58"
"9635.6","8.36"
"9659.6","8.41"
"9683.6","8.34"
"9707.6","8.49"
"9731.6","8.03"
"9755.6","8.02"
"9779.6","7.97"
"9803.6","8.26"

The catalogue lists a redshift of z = 0.00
